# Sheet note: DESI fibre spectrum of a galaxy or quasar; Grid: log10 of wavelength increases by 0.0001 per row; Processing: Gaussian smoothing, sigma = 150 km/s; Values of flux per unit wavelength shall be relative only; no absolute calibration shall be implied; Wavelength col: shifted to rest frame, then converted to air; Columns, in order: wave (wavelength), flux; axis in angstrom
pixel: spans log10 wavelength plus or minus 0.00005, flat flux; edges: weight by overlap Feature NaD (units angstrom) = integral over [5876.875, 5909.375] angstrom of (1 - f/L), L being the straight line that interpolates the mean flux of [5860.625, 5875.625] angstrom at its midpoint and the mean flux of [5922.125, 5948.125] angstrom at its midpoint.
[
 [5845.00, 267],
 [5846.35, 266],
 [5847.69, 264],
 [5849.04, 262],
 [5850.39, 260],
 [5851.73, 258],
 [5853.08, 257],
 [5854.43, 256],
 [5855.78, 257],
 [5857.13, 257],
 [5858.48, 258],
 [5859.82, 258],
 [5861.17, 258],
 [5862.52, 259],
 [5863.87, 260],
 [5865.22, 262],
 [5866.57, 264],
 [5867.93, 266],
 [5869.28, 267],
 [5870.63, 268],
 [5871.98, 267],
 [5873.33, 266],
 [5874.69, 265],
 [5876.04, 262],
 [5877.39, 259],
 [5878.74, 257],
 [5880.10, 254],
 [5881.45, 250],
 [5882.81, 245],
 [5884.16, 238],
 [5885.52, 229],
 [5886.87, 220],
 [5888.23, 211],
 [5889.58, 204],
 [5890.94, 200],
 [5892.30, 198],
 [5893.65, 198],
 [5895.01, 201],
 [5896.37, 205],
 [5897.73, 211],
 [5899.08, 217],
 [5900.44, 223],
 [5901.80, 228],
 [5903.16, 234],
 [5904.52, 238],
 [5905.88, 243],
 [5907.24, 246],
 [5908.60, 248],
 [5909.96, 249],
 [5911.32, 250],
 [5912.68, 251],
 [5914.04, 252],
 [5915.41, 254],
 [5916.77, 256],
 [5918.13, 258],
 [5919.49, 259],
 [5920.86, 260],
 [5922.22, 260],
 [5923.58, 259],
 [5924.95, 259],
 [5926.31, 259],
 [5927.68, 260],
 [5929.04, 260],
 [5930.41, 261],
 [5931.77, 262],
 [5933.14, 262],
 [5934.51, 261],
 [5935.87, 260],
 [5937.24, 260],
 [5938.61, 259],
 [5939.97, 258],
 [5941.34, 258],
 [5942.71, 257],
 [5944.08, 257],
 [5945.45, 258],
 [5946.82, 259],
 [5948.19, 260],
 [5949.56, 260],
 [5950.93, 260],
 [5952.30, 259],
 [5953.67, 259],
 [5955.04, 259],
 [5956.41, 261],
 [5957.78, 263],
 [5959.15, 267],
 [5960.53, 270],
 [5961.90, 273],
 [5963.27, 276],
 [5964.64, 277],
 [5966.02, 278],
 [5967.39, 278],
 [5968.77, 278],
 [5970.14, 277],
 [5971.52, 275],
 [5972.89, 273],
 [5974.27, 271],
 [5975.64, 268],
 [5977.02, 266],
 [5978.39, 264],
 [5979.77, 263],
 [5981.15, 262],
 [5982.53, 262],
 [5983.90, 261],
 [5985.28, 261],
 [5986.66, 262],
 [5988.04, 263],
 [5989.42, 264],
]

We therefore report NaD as 4.32 angstrom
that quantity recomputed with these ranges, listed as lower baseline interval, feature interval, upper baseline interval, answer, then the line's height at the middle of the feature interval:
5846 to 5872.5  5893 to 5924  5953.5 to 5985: 3.0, 265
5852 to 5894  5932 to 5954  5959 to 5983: 0.4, 264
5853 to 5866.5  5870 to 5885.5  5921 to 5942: 0.2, 259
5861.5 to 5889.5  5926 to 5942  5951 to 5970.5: 0.2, 264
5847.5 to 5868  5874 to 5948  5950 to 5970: 5.5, 264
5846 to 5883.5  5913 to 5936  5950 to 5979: 0.6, 266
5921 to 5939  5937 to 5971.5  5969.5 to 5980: 0.0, 265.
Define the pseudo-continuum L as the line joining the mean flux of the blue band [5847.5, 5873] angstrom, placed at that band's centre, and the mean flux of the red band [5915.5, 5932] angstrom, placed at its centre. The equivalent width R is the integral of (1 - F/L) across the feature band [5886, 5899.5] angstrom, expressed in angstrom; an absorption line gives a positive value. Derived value 2.78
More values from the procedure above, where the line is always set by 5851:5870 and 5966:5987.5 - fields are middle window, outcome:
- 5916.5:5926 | 0.20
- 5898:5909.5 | 1.27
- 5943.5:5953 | 0.26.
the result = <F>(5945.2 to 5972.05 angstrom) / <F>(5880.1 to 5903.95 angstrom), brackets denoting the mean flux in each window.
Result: 1.2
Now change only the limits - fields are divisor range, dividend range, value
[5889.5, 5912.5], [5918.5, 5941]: 1.16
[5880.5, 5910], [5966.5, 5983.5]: 1.20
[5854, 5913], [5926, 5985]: 1.09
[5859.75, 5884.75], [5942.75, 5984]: 1.03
